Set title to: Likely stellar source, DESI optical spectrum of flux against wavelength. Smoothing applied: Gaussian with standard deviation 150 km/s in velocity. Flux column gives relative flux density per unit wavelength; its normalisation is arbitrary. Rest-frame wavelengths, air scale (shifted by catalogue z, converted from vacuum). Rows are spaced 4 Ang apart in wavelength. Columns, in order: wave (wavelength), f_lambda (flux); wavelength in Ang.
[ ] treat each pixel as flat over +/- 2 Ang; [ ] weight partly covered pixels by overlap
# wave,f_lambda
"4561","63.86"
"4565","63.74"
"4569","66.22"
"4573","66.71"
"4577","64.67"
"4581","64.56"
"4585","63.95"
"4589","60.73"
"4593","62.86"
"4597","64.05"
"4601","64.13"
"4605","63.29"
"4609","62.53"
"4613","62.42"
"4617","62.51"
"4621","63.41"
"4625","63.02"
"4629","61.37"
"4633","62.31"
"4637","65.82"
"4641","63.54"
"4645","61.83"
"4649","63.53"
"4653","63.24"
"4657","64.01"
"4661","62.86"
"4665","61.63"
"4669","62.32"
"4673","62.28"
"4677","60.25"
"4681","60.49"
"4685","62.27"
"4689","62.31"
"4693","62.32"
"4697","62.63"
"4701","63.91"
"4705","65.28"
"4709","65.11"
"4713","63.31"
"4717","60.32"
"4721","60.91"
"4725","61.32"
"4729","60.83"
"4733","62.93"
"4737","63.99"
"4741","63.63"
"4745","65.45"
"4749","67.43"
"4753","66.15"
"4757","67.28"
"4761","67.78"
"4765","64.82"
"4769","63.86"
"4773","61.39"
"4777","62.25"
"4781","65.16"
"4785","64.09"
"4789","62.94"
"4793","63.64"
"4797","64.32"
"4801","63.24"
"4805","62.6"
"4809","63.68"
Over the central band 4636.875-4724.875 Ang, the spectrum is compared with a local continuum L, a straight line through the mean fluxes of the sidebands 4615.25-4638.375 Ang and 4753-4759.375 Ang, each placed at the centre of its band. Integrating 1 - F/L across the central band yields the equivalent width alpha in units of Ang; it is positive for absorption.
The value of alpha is 2.7 Ang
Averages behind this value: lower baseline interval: 63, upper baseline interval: 67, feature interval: 62.6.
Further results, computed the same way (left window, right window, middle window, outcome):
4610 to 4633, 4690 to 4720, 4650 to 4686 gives 0.4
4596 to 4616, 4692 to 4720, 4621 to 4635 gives 0.2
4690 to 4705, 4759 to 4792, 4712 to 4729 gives 0.6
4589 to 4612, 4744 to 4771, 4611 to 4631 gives 0.3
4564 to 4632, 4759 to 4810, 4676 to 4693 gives 0.6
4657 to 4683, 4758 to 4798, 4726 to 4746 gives 0.0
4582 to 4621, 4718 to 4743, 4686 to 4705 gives -0.2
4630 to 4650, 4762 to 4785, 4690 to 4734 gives 0.6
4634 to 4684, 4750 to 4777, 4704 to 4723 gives 0.3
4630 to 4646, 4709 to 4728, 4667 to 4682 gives 0.3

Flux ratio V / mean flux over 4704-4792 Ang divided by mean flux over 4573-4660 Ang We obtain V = 1.01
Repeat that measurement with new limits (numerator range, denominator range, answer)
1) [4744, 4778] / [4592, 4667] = 1.03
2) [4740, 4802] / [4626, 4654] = 1.02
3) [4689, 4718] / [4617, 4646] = 1.00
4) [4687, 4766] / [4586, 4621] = 1.02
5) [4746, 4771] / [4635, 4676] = 1.05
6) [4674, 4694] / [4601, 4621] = 0.98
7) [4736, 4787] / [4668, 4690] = 1.05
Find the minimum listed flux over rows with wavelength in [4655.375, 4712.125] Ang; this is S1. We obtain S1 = 60.25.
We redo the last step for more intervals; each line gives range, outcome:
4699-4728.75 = 60.32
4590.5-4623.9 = 62.42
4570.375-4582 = 64.56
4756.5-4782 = 61.39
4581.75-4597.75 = 60.73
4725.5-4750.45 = 60.83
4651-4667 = 61.63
